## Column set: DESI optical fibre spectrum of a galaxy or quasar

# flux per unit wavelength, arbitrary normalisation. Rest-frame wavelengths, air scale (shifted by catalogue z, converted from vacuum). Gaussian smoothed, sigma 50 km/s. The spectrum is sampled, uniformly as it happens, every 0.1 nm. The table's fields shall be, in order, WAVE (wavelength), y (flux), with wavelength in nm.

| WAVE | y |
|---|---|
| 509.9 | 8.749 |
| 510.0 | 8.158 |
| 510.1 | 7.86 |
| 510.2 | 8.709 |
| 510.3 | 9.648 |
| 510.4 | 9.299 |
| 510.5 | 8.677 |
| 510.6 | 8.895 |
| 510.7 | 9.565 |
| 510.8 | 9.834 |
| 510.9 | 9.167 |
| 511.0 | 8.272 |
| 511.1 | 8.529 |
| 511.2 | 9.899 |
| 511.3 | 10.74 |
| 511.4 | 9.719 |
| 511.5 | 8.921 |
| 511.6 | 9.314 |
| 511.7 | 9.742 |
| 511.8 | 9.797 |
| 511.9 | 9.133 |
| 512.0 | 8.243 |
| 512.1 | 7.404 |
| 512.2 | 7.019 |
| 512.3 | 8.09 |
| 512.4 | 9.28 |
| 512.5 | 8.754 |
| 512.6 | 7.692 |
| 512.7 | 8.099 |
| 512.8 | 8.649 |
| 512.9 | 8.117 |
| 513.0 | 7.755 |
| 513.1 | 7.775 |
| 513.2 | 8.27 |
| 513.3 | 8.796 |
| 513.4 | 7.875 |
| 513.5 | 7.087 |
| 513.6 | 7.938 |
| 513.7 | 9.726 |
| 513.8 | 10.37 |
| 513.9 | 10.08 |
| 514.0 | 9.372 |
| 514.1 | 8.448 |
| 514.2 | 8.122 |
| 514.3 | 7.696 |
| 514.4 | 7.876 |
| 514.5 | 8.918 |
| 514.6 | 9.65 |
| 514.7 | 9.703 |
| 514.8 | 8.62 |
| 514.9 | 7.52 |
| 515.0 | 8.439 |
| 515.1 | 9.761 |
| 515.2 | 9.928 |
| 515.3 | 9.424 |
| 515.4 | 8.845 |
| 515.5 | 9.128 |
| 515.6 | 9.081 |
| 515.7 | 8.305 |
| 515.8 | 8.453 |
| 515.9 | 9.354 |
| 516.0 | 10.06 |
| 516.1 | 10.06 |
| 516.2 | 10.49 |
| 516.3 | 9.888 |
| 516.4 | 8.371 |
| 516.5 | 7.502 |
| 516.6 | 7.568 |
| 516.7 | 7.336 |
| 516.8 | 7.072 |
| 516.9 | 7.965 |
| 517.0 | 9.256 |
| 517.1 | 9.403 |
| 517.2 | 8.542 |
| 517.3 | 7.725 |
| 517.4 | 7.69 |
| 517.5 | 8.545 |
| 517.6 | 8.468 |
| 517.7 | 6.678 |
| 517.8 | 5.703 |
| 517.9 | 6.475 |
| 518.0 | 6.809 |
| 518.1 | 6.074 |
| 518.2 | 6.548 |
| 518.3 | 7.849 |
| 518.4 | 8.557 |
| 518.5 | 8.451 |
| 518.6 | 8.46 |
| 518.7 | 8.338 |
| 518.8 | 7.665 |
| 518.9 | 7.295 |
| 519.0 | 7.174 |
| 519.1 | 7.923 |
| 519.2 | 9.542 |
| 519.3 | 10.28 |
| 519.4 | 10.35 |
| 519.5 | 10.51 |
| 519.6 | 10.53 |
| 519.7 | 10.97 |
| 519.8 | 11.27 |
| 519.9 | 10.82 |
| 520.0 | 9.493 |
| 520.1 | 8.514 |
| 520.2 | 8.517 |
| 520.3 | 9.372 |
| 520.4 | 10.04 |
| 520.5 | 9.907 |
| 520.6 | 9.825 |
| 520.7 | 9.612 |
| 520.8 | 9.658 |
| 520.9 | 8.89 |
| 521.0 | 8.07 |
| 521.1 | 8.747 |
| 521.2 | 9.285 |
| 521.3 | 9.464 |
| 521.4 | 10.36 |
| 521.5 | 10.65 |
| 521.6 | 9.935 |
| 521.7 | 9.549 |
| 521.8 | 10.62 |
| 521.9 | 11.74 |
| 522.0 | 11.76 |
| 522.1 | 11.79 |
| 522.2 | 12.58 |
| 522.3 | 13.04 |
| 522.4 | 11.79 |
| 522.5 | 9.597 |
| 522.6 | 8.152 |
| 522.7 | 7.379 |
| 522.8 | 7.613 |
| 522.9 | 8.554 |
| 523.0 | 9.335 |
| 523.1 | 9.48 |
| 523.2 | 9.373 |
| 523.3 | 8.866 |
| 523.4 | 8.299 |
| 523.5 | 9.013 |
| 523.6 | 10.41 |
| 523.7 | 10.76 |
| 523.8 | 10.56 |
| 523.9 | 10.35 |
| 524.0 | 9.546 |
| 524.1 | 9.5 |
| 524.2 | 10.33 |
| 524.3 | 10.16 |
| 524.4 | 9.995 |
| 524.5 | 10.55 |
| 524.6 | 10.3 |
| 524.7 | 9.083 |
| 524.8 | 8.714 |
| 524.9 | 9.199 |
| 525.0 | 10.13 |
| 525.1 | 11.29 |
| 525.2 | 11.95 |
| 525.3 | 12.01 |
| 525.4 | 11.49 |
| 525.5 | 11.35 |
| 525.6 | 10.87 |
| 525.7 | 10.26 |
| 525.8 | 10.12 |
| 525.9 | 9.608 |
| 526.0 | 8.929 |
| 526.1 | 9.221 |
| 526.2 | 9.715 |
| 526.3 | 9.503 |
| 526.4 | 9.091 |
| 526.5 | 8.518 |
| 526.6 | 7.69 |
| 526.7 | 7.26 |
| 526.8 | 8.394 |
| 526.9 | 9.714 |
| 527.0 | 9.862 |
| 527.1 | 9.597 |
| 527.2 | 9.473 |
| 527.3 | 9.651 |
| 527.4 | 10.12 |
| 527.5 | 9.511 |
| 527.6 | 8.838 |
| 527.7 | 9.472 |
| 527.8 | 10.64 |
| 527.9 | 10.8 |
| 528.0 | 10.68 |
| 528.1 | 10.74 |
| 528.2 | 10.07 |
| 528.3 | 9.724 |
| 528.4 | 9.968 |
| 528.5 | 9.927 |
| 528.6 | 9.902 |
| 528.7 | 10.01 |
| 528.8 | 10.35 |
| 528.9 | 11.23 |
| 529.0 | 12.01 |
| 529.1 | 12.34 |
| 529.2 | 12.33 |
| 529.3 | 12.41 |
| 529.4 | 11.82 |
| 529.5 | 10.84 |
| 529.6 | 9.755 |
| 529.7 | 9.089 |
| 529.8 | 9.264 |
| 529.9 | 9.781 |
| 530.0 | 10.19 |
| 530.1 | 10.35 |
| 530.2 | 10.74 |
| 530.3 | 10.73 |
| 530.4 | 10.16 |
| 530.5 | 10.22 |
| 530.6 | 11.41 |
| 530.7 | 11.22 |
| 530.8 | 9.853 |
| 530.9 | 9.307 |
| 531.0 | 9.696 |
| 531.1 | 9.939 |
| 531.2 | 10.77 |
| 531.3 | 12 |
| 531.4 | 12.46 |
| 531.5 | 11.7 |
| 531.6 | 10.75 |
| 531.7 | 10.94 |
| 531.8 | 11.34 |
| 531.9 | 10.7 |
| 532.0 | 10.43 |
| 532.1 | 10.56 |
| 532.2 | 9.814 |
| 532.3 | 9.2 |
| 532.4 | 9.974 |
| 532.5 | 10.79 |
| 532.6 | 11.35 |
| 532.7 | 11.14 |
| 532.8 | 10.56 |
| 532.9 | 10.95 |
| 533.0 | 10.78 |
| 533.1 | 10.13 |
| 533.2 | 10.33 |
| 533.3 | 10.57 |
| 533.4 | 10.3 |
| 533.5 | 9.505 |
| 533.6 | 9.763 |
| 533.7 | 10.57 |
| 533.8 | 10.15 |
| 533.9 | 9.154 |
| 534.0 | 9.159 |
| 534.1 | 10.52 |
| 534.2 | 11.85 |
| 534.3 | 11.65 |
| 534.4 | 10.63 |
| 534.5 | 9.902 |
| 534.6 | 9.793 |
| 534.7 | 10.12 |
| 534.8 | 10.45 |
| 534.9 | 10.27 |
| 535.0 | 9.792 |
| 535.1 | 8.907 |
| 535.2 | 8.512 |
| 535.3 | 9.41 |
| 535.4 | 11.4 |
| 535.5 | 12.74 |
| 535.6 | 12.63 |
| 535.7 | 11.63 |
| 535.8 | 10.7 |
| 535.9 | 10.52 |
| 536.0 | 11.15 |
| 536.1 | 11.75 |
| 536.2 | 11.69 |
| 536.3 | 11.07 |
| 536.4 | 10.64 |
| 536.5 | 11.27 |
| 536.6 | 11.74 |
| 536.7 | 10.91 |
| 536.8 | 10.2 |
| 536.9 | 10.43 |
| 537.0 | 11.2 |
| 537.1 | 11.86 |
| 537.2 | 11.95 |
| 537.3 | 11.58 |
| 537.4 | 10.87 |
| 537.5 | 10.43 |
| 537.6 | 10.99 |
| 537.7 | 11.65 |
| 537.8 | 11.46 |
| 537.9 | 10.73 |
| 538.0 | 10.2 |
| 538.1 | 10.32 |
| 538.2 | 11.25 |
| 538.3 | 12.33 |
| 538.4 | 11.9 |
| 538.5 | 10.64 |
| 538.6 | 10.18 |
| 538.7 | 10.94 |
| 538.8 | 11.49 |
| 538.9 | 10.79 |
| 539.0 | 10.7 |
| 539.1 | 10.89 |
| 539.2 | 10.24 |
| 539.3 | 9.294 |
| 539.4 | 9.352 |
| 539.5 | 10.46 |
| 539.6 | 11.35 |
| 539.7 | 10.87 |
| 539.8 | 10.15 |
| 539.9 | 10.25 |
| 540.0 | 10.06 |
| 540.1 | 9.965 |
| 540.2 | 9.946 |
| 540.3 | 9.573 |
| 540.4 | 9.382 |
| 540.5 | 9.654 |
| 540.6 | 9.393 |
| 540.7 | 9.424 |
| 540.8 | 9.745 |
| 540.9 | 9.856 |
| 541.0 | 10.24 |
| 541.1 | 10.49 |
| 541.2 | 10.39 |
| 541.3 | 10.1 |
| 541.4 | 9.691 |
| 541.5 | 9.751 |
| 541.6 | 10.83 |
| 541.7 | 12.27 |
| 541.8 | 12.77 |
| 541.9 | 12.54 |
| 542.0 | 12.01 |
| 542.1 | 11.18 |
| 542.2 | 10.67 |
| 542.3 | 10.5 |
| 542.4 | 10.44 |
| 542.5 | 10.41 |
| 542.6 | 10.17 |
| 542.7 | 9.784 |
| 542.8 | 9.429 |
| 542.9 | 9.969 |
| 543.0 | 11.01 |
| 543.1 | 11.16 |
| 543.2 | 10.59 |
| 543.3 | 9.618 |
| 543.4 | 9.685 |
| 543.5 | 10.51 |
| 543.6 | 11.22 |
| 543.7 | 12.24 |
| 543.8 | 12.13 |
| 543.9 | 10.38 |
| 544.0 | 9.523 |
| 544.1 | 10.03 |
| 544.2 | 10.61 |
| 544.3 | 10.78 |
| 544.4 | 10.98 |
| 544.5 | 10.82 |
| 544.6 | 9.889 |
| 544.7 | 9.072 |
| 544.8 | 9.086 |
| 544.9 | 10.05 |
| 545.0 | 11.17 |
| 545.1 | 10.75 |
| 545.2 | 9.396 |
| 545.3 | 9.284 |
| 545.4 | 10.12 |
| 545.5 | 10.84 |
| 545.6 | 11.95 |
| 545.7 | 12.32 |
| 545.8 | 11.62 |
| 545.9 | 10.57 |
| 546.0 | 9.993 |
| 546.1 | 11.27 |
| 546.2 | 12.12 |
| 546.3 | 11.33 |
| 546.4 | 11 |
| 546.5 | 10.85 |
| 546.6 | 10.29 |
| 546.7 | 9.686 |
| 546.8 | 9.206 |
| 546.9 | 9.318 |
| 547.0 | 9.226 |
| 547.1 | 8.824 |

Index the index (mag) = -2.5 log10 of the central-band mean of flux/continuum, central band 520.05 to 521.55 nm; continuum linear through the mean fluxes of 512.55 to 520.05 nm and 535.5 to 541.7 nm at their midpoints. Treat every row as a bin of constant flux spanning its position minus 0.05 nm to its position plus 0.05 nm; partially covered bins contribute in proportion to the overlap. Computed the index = -0.04 mag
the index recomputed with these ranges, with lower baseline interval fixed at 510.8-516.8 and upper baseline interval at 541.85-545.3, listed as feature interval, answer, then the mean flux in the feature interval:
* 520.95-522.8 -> -0.104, 10.2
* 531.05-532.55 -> -0.099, 10.8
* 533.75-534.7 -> -0.036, 10.3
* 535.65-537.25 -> -0.110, 11.2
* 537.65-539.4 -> -0.065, 10.8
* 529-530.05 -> -0.122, 10.8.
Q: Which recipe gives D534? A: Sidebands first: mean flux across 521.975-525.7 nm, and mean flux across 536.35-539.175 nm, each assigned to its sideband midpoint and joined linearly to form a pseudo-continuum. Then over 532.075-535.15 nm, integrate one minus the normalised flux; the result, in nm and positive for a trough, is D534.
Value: 0.14 nm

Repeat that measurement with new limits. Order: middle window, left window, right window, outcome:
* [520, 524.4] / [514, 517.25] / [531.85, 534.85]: -0.20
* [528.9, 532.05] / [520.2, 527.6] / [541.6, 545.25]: -0.22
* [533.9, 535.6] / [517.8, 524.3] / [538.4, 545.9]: -0.04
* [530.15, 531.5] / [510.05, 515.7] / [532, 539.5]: -0.06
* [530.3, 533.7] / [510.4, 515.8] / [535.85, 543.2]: -0.14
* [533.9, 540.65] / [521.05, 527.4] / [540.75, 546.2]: -0.20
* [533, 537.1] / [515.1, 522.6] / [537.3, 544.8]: -0.17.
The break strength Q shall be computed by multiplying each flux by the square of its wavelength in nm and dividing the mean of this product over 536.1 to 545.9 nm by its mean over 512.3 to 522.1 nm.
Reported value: 1.3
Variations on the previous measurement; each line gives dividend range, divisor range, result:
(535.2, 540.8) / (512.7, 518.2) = 1.39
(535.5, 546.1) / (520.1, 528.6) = 1.16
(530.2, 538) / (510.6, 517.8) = 1.33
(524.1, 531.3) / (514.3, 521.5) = 1.20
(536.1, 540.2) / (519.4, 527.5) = 1.16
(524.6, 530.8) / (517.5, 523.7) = 1.13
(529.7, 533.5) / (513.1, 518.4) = 1.33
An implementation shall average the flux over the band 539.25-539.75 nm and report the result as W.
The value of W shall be 10.3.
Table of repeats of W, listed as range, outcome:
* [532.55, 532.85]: 11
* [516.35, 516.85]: 7.57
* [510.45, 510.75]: 9.05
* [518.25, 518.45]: 8.2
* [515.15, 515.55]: 9.33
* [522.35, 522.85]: 8.91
